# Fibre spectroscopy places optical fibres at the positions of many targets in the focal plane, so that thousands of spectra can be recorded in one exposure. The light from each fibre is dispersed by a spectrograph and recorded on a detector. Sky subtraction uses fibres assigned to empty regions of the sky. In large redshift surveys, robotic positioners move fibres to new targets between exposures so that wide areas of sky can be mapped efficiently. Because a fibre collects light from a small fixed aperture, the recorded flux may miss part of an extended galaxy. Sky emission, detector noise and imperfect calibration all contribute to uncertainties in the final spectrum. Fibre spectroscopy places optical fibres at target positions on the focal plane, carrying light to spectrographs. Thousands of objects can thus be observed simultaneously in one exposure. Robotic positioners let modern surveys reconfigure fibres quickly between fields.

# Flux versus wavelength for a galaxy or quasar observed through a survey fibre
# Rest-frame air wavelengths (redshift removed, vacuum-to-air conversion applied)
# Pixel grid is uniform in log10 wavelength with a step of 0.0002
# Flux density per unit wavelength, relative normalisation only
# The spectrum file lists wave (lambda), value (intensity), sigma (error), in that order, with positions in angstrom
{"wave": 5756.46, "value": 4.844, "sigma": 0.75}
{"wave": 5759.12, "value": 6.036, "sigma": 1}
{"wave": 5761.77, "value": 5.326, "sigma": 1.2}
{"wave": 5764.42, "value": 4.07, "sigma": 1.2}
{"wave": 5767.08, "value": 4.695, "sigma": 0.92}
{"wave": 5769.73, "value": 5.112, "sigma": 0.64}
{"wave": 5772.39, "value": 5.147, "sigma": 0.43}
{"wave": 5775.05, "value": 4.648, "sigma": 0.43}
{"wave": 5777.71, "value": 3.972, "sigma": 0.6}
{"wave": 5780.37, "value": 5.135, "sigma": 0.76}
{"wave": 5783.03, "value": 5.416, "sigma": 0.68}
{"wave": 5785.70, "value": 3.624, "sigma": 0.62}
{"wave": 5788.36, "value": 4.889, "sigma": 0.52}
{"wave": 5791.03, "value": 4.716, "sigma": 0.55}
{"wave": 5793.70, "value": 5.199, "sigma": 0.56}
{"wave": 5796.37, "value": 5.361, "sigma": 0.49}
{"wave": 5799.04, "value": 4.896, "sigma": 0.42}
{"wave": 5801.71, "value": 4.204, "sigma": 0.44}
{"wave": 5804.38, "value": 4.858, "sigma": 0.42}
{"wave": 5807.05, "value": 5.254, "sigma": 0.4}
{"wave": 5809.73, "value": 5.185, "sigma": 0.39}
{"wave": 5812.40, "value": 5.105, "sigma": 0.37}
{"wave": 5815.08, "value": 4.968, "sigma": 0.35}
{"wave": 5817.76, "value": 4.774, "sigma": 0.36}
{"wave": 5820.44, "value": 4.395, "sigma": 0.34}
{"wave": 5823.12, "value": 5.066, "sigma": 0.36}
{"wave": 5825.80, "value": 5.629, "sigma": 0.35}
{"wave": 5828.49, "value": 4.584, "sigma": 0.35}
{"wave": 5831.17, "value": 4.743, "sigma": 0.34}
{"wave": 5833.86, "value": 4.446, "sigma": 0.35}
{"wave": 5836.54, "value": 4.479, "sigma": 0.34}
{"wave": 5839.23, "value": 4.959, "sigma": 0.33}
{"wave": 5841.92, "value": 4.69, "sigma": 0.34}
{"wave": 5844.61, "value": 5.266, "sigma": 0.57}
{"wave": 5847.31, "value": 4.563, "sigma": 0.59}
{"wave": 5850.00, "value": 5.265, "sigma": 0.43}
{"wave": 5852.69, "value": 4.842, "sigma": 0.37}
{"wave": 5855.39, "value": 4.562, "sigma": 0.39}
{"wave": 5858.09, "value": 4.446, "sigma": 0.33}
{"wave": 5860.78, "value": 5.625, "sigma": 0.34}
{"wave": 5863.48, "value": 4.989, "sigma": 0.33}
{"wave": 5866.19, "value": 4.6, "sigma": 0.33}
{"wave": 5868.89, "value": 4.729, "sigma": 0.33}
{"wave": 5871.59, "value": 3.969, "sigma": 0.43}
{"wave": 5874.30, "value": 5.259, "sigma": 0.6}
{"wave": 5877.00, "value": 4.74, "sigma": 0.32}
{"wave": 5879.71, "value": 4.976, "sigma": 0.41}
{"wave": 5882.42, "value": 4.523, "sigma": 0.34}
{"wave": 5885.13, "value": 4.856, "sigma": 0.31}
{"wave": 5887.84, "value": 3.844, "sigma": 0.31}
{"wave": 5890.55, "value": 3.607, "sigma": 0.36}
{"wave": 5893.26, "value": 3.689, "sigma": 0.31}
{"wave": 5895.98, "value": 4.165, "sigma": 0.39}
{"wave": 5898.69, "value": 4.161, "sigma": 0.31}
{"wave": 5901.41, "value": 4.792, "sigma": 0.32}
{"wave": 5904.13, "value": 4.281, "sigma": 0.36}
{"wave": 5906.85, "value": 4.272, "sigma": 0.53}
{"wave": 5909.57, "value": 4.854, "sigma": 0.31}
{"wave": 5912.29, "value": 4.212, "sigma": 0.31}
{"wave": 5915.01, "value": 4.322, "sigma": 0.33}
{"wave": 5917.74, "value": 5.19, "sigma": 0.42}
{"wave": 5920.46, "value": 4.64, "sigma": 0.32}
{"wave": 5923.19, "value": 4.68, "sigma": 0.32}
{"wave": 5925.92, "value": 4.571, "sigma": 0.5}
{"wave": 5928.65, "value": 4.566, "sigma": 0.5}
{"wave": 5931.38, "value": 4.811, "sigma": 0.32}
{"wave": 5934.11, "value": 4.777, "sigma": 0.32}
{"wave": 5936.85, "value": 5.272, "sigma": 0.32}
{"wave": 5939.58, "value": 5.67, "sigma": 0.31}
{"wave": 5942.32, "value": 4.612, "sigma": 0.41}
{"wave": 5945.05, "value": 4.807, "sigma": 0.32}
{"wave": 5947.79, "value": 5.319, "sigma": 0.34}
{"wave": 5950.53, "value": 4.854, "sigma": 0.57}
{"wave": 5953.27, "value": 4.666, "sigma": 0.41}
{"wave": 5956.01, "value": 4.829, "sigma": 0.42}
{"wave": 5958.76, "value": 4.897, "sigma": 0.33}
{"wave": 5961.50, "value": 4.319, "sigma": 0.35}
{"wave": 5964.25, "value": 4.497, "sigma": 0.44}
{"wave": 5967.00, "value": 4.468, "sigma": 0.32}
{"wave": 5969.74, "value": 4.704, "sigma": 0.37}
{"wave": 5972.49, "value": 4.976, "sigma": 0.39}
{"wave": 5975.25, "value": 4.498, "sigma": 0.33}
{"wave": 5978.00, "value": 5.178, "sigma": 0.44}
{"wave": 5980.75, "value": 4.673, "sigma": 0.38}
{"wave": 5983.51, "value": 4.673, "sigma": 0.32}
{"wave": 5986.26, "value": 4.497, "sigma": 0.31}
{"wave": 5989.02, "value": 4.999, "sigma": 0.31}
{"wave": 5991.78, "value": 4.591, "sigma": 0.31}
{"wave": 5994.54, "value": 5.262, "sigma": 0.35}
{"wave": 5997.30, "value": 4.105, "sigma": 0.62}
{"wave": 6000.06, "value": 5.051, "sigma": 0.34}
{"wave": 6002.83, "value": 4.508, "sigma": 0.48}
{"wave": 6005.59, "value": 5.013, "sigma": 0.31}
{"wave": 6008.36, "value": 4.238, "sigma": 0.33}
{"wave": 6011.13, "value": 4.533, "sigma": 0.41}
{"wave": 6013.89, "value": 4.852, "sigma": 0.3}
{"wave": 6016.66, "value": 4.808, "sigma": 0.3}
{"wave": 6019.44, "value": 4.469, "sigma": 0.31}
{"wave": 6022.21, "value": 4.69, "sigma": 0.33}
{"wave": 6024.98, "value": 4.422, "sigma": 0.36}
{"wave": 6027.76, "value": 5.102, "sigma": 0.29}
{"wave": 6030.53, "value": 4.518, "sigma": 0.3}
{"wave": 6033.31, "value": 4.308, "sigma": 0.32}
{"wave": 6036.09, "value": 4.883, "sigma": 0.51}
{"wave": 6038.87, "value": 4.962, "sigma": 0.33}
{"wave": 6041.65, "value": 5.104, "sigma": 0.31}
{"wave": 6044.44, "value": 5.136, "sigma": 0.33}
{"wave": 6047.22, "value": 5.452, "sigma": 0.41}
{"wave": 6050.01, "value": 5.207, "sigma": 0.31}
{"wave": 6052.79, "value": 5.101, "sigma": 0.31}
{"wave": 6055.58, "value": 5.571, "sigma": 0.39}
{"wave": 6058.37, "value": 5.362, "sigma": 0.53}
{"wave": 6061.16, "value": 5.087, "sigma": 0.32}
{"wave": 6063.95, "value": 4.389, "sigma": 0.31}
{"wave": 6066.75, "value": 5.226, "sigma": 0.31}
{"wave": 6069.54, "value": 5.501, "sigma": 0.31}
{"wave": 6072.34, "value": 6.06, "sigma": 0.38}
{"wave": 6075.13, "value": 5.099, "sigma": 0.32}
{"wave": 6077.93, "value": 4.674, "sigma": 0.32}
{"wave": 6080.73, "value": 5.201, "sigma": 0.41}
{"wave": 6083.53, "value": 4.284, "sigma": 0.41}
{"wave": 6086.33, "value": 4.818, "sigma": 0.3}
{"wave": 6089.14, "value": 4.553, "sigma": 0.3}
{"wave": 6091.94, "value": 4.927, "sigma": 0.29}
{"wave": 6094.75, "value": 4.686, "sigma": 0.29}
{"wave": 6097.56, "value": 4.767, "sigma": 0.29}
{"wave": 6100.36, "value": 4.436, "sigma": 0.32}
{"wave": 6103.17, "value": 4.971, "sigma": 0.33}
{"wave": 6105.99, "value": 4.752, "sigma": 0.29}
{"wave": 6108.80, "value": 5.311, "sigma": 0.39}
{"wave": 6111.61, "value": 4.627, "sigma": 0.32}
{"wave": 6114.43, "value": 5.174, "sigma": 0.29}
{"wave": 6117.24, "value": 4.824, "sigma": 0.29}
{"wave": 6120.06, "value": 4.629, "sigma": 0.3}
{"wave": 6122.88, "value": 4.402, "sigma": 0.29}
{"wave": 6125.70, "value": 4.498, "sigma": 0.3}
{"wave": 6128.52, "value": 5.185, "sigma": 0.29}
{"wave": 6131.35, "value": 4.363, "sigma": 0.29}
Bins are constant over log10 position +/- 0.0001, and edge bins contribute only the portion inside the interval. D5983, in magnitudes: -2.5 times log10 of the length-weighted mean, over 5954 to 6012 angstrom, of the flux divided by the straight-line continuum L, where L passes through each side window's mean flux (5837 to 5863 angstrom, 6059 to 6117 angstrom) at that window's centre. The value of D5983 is 0.05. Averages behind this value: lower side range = 4.9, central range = 4.69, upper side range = 4.93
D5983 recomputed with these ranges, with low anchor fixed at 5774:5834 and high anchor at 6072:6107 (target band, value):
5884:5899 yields 0.196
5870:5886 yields 0.027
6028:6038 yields 0.041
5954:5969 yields 0.051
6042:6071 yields -0.080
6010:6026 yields 0.044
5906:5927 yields 0.054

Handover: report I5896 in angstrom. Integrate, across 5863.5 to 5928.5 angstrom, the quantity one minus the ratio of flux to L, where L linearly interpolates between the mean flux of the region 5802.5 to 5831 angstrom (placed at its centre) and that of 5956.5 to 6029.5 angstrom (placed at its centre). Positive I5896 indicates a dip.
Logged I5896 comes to 4.7 angstrom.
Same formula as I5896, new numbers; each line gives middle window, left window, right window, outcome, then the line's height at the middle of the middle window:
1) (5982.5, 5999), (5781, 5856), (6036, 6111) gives 0.90 angstrom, 4.97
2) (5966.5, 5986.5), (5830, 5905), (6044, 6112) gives 0.36 angstrom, 4.82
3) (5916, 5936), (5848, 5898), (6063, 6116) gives -0.36 angstrom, 4.67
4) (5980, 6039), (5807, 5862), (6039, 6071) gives 5.07 angstrom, 5.12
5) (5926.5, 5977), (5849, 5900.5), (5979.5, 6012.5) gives -1.85 angstrom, 4.64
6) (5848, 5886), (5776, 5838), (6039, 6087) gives 0.67 angstrom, 4.89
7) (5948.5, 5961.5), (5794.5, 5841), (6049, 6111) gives 0.40 angstrom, 4.94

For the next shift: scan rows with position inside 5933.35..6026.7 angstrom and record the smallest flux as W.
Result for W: 4.105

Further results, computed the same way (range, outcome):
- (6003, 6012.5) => 4.238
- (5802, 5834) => 4.395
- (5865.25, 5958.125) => 3.607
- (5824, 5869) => 4.446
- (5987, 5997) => 4.591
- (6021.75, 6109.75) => 4.284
